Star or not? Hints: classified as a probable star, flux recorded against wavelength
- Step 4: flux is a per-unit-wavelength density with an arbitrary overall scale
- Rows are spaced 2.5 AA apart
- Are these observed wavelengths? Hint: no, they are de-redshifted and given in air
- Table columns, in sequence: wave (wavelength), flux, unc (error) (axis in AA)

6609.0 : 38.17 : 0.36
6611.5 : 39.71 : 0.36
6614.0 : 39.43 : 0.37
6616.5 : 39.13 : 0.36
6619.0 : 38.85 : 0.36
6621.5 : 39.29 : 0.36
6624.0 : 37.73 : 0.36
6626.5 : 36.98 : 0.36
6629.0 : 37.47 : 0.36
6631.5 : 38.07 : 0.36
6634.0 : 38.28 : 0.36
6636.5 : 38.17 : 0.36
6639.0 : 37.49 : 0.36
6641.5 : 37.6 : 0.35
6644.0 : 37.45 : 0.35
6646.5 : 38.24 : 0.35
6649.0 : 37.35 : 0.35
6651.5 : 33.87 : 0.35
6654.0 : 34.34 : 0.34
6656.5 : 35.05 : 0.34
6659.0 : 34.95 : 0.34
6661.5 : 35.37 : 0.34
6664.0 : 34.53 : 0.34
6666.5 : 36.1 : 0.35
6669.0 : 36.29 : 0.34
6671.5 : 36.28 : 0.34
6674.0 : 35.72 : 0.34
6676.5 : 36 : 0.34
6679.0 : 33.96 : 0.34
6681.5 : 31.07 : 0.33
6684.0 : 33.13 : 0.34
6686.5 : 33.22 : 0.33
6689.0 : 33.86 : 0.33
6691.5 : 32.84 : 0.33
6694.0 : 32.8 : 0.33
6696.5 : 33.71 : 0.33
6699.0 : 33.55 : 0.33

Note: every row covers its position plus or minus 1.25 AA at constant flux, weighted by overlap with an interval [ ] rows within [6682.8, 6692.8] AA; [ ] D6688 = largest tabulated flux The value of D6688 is 33.86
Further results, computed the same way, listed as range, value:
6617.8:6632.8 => 39.29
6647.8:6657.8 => 37.35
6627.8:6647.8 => 38.28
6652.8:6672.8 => 36.29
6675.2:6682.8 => 36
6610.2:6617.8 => 39.71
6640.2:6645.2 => 37.6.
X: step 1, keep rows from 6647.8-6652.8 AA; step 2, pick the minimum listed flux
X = 33.87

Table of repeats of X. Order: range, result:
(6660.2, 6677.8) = 34.53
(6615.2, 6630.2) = 36.98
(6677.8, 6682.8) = 31.07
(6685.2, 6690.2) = 33.22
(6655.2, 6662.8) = 34.95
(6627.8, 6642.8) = 37.47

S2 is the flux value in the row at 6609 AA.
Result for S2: 38.17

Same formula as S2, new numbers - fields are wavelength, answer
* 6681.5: 31.07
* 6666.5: 36.1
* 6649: 37.35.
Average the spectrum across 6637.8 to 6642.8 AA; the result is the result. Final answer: 37.5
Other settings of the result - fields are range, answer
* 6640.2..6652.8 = 36.9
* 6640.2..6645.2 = 37.5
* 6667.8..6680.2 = 35.7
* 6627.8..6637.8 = 38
